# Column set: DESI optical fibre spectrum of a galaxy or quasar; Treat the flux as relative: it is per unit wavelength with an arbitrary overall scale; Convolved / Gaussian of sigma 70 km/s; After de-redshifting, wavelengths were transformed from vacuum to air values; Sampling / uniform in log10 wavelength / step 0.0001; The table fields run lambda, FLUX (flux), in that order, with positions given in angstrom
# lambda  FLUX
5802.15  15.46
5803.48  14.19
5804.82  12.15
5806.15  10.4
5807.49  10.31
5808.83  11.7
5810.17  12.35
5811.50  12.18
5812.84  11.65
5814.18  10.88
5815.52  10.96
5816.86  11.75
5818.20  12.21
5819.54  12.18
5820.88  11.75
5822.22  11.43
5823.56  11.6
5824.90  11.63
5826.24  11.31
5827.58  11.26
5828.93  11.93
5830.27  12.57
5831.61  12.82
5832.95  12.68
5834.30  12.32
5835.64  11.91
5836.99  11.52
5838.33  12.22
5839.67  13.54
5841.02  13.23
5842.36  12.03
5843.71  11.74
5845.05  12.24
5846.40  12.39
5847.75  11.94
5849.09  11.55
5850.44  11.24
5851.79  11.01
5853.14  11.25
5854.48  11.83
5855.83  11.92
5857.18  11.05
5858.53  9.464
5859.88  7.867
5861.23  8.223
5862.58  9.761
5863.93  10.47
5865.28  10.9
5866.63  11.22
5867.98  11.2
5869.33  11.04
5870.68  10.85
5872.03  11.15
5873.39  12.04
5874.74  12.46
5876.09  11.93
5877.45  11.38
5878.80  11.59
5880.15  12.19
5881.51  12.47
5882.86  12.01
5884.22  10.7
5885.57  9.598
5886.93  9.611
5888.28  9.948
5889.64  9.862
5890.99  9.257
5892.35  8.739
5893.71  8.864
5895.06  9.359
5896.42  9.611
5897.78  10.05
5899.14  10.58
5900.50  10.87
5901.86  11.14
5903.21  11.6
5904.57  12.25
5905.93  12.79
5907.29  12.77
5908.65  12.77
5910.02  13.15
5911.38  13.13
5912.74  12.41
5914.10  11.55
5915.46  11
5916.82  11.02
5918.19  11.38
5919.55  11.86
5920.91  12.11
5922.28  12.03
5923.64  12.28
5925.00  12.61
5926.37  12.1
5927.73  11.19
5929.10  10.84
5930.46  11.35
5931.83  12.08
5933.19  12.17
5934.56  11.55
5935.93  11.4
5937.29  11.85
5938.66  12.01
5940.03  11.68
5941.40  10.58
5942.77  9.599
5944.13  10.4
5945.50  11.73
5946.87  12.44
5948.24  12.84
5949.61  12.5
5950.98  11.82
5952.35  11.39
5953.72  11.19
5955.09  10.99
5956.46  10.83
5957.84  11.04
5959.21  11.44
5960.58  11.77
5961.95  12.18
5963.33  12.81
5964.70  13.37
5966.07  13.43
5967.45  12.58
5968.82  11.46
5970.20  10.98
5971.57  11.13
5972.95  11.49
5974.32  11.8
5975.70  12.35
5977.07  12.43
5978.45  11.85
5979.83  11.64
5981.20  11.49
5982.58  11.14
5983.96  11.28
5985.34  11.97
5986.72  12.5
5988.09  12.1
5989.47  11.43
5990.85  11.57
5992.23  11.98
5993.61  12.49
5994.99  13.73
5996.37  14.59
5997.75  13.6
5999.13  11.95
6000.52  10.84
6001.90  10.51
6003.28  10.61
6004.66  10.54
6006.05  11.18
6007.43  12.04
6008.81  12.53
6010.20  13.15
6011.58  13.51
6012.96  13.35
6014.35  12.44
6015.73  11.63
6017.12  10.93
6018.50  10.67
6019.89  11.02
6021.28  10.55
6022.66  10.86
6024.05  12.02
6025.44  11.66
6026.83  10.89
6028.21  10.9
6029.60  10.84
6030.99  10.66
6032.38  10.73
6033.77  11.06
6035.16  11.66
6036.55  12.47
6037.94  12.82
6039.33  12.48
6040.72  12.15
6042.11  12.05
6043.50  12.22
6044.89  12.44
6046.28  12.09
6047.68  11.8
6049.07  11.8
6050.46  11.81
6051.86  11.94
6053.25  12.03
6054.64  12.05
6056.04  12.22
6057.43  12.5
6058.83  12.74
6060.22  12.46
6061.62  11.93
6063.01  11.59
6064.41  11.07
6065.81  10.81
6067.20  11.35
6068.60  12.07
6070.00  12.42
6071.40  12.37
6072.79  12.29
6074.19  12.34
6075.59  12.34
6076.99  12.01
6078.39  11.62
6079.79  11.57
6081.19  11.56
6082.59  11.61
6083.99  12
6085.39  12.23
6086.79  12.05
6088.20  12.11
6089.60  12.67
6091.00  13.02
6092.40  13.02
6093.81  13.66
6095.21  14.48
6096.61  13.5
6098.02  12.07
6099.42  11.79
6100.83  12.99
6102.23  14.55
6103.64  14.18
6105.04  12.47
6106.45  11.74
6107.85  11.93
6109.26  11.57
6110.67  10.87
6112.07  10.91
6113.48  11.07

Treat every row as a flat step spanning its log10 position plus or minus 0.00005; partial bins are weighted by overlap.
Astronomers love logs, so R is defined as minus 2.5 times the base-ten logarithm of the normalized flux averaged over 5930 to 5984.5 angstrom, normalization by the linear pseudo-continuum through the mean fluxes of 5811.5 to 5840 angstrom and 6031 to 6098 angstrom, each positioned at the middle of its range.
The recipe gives 0.03 mag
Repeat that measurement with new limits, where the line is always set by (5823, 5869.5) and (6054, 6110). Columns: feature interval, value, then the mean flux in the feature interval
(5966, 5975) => 0.02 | 11.7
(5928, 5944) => 0.04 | 11.3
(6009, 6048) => 0.03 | 11.8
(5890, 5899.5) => 0.22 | 9.47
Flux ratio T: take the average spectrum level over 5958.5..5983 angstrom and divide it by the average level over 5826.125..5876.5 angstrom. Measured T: 1.0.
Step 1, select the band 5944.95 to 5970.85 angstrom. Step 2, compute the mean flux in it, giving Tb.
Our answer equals 11.9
